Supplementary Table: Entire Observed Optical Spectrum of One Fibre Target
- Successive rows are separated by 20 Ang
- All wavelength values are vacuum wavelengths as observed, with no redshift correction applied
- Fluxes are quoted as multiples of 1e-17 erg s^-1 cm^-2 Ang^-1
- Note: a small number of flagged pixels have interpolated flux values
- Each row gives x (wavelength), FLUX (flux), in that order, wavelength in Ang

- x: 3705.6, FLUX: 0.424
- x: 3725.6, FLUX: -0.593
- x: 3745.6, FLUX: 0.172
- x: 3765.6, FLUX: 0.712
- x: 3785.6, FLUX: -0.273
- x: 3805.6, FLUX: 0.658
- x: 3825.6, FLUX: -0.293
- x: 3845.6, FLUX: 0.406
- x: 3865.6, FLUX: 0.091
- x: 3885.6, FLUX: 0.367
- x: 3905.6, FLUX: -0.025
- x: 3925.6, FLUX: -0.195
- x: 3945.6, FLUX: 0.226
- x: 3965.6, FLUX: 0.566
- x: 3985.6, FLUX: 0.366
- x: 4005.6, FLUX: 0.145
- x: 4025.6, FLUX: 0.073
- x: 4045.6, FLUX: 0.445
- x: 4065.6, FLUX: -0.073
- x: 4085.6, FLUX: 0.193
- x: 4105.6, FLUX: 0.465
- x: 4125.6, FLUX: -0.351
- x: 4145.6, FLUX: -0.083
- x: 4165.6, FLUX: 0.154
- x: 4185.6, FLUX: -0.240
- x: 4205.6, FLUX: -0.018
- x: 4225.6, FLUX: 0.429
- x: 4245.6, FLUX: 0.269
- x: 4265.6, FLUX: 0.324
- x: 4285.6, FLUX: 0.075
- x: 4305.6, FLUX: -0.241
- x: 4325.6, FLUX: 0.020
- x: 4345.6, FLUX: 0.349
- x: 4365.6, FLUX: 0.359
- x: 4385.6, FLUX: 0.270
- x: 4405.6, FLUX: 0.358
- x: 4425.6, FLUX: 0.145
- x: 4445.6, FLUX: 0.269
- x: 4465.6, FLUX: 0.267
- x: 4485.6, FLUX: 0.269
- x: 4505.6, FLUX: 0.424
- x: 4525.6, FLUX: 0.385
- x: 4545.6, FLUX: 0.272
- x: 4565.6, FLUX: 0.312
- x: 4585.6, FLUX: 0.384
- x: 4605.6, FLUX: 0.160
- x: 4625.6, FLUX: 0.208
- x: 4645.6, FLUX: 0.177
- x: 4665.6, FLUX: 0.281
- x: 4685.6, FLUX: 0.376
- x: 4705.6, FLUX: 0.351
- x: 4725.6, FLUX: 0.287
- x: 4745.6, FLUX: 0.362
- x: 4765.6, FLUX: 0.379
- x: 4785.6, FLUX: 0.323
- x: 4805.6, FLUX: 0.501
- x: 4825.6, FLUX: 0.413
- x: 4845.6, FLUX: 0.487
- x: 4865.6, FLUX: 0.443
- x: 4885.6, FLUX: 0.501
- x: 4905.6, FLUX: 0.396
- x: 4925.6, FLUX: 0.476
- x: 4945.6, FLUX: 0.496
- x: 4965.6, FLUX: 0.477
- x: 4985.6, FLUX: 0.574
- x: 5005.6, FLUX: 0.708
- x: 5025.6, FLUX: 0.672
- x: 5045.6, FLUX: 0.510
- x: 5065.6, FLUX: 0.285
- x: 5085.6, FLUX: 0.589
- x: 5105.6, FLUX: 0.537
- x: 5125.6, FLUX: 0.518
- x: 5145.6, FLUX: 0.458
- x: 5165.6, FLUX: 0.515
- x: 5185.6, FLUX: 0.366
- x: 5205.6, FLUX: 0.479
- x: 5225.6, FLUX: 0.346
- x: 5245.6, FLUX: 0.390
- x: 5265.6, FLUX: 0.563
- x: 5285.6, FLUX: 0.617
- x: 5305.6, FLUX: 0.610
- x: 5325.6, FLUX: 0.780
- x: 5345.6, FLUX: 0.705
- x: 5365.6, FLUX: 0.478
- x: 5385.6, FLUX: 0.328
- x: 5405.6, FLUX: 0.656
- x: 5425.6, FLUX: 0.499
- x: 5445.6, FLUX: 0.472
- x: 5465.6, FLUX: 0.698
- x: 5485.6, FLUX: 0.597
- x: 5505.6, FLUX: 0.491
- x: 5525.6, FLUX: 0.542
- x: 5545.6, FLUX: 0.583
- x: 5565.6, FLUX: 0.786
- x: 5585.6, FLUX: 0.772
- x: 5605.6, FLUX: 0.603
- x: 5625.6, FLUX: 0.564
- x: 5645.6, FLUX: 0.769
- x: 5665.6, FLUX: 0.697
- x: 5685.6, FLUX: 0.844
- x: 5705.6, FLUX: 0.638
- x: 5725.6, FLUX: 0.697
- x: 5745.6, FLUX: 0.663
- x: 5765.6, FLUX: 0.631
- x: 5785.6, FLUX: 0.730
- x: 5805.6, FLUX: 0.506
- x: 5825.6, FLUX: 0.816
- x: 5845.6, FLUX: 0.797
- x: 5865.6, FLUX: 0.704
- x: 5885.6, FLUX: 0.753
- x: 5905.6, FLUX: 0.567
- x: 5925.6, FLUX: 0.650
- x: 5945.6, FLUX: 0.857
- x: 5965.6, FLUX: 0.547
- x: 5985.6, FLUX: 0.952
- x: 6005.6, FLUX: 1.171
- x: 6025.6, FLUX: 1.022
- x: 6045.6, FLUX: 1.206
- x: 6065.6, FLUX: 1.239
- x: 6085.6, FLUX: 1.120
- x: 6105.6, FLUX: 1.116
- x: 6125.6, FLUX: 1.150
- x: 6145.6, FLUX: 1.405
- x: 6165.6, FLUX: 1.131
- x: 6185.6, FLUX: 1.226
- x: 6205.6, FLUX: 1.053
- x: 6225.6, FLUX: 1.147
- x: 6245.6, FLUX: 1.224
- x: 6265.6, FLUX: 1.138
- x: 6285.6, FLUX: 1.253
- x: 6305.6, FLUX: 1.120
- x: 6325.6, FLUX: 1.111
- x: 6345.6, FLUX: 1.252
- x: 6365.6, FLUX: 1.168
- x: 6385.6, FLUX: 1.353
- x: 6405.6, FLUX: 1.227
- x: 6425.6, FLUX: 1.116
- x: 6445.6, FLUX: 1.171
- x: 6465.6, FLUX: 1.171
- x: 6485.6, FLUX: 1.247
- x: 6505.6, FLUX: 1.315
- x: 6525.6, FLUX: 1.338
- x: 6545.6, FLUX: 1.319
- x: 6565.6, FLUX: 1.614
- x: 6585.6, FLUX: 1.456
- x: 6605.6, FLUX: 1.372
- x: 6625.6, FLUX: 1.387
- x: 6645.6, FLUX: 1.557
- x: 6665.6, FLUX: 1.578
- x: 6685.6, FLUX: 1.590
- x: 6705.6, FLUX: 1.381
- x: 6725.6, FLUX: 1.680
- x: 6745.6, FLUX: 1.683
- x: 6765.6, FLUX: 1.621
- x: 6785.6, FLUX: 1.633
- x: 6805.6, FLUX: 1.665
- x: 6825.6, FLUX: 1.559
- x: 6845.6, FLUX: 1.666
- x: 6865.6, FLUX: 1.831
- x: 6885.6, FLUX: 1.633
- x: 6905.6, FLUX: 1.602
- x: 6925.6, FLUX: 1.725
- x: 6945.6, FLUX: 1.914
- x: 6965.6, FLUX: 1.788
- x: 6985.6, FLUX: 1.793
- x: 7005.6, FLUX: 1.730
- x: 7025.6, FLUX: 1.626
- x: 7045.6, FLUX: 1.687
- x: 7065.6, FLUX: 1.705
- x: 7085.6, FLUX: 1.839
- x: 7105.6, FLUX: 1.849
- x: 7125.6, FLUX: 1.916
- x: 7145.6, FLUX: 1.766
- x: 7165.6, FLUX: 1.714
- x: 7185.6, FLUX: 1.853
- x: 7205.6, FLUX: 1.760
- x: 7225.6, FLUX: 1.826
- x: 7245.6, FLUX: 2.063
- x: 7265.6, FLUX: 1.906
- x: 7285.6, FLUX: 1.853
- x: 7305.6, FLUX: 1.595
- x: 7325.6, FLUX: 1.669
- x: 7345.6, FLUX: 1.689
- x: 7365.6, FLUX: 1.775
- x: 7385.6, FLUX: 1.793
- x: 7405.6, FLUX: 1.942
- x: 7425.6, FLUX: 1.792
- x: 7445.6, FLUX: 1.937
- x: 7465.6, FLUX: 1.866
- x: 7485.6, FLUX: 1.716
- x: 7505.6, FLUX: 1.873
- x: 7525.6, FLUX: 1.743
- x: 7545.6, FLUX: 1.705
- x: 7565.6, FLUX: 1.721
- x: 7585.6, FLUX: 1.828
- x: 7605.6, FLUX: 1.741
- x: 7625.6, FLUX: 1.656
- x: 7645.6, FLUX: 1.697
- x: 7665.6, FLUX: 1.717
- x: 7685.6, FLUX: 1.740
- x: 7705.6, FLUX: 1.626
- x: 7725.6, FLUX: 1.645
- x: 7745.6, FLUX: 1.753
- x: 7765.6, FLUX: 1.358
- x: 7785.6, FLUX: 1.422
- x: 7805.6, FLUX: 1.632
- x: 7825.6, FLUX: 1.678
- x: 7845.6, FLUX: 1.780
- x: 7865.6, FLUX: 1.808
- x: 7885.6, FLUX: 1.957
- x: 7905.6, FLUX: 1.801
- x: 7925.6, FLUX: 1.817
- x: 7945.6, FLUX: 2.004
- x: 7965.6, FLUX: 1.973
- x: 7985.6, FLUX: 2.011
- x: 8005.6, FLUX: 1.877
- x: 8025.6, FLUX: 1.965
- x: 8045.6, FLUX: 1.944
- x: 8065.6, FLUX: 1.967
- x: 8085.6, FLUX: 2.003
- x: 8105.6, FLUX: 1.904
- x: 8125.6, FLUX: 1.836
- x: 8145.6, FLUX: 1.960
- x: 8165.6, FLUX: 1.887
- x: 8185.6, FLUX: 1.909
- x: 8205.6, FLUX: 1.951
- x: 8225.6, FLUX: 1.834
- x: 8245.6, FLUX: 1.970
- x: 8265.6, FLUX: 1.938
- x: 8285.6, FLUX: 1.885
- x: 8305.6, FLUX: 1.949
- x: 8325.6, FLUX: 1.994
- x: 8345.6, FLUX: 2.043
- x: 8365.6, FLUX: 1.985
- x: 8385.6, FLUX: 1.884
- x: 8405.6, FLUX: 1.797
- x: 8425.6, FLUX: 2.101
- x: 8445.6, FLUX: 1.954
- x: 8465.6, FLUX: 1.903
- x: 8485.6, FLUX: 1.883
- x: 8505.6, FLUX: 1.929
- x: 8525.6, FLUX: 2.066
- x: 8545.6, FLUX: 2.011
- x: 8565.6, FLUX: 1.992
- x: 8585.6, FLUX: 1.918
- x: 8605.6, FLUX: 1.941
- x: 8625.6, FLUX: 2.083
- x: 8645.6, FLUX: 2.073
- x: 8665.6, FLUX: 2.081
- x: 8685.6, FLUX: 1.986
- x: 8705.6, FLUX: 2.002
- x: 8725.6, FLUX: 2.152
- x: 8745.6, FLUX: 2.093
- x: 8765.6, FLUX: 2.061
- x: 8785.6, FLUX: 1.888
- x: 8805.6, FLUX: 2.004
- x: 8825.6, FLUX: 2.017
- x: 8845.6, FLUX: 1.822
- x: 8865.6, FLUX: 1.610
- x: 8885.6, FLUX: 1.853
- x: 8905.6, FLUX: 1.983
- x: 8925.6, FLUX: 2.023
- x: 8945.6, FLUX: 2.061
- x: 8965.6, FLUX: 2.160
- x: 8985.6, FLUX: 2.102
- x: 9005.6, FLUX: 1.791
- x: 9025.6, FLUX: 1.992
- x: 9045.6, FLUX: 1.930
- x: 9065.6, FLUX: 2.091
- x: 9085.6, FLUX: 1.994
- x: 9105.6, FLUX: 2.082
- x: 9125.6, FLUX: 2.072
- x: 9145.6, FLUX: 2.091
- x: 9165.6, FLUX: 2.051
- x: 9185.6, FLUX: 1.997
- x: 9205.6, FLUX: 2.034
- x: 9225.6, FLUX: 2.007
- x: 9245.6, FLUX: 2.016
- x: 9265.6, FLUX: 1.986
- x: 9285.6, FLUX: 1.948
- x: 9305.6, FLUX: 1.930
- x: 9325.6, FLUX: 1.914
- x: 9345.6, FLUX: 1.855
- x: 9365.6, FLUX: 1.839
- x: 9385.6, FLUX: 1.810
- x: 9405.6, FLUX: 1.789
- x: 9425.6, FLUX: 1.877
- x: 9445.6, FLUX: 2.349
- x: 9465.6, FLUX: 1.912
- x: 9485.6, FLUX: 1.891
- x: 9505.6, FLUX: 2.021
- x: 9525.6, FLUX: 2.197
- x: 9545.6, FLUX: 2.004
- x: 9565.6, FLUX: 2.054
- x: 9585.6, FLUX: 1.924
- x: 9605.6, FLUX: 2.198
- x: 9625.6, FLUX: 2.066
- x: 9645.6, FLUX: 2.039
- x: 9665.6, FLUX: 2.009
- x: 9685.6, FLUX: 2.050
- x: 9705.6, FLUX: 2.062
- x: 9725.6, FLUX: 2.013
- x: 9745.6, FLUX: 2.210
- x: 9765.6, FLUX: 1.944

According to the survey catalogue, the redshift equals 0.50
